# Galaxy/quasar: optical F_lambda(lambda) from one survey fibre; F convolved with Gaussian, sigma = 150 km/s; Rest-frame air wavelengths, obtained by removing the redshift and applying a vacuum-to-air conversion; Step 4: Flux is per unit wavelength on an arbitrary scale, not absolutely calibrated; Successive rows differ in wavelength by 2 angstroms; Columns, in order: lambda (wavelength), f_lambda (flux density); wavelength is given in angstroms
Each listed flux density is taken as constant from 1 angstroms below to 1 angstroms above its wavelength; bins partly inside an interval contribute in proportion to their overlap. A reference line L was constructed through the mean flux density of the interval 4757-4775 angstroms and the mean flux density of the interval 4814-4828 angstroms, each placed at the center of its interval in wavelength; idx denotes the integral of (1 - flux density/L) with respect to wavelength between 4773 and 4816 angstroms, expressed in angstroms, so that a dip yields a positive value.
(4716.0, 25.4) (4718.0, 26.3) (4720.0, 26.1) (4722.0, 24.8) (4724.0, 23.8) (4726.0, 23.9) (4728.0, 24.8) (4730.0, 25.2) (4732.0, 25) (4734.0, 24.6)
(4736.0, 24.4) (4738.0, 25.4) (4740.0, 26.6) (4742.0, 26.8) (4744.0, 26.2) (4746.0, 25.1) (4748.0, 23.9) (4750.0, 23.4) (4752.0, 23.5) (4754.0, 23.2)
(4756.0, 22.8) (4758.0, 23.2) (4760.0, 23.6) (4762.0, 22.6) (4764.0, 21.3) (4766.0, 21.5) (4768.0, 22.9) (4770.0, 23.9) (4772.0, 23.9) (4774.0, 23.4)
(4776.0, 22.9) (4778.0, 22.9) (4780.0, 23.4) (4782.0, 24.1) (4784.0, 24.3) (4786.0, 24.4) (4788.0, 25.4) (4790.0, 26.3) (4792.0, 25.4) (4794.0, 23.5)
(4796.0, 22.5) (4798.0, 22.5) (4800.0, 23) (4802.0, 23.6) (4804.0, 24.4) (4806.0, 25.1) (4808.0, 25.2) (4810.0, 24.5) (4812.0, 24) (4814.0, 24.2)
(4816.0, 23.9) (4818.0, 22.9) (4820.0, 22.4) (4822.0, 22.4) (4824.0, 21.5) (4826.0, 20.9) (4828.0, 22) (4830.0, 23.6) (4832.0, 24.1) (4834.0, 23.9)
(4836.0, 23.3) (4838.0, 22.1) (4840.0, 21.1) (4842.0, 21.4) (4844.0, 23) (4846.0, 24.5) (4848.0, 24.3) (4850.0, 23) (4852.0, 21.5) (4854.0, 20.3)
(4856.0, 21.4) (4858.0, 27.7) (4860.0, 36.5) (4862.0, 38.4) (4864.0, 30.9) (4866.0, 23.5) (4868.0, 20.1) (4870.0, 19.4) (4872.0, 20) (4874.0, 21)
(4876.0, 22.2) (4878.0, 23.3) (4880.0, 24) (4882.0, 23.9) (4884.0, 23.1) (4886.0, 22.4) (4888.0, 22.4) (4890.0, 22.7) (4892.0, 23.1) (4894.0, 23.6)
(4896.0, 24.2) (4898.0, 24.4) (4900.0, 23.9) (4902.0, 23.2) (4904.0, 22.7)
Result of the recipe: -2.6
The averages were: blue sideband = 22.9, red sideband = 22.4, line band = 24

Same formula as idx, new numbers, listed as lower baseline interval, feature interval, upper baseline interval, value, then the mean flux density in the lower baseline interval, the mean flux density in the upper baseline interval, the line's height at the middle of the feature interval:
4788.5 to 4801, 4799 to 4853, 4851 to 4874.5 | 2.9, 23.9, 25.1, 24.5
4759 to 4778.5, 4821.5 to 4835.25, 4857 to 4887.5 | 0.8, 22.9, 25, 24.1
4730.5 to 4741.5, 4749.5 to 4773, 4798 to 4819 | 1.8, 25.3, 24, 24.8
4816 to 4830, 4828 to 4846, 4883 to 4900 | -0.3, 22.3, 23.3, 22.5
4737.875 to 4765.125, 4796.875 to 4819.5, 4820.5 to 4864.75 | 0.3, 24.1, 24.4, 24.3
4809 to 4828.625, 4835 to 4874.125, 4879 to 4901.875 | -1.8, 22.9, 23.4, 23.2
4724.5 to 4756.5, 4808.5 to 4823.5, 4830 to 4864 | 0.8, 24.7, 24.9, 24.9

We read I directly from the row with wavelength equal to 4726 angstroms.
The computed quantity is 23.9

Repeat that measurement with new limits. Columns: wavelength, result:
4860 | 36.5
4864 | 30.9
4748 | 23.9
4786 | 24.4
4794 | 23.5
